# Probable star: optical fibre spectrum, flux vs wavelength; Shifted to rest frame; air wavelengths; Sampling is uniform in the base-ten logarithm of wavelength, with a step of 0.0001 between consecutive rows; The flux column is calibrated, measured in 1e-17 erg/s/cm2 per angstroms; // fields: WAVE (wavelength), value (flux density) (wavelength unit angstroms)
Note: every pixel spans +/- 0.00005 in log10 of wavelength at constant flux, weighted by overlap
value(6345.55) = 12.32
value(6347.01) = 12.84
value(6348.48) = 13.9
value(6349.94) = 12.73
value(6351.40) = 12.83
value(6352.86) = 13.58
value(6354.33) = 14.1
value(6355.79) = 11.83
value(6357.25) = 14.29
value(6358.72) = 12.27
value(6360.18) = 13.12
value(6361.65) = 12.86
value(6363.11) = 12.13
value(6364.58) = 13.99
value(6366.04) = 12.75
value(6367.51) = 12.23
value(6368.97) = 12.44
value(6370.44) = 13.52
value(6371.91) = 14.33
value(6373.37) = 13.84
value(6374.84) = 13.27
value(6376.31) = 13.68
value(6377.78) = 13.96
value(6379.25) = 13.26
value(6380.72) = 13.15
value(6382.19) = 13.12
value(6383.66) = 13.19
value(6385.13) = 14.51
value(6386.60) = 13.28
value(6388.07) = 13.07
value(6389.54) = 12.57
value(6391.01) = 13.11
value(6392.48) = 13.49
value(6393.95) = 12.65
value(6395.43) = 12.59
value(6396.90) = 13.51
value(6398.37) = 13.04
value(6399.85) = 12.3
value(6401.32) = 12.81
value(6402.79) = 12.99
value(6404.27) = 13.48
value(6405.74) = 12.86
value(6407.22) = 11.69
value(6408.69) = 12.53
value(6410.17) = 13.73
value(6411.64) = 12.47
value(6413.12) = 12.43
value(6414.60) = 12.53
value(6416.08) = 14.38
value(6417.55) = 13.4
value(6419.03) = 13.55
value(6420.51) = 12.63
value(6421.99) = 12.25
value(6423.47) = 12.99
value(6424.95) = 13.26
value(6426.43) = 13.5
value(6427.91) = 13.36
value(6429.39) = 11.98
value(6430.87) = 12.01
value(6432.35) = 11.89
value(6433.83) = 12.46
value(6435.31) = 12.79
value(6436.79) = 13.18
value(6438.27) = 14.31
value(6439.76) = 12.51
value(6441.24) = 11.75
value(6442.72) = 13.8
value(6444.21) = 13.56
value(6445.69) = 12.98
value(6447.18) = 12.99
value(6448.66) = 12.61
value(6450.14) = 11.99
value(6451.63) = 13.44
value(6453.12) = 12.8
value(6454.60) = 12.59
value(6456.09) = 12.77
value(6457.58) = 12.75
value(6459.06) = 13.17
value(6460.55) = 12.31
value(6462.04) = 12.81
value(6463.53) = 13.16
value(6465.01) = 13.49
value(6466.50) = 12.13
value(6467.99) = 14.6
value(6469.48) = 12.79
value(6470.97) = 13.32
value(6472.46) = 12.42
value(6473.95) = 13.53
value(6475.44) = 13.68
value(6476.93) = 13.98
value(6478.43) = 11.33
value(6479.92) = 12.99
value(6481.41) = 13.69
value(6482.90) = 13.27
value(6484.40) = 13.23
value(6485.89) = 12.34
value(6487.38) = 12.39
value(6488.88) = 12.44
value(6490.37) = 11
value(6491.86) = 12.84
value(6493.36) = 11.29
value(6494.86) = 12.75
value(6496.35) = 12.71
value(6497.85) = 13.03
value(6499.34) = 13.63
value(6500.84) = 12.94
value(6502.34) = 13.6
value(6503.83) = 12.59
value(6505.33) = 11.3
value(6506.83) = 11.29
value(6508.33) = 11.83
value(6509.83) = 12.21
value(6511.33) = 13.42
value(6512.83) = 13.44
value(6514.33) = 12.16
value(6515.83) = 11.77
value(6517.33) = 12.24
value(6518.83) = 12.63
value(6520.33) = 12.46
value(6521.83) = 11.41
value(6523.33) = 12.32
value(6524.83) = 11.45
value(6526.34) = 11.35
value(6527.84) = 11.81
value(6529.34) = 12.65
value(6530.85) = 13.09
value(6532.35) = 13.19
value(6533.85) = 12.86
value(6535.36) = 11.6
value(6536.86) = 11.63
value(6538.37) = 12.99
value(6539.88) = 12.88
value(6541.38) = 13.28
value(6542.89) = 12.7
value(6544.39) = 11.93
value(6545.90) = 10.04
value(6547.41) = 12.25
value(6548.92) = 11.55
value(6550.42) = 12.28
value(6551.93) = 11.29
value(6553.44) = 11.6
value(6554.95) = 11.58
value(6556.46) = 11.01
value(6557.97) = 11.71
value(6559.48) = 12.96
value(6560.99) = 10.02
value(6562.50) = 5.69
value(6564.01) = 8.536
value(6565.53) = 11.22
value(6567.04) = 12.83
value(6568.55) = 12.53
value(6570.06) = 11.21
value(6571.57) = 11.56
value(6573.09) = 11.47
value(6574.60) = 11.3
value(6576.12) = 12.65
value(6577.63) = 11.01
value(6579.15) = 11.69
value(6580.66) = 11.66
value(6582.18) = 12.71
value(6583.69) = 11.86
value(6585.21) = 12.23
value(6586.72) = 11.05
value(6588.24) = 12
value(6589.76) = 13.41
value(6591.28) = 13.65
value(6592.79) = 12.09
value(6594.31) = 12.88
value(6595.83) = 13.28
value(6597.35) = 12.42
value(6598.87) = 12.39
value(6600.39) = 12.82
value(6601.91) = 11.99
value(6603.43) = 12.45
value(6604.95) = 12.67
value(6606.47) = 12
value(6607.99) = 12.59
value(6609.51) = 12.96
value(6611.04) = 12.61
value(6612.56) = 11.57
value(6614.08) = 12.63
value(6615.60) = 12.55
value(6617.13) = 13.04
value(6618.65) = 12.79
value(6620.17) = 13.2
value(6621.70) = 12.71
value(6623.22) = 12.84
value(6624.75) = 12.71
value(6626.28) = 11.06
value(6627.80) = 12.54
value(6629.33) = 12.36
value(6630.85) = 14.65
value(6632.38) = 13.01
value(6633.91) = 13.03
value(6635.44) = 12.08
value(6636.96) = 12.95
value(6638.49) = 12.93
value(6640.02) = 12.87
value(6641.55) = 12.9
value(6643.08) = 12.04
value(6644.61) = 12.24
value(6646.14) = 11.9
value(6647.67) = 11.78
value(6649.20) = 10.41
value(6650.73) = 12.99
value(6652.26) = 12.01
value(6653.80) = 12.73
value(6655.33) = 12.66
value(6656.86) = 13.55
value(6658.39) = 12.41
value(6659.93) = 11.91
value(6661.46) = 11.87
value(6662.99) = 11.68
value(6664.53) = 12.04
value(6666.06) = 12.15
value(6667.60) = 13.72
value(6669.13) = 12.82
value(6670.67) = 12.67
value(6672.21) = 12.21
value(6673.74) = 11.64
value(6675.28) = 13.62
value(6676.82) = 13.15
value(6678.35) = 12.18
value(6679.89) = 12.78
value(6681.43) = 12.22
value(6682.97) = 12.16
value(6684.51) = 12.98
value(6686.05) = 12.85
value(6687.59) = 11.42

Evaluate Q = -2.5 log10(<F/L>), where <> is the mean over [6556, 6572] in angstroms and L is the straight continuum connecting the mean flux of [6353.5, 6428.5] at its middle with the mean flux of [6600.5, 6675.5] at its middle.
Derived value 0.171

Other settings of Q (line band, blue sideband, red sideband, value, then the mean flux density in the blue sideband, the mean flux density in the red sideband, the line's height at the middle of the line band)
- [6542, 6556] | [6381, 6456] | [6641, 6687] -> 0.086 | 12.9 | 12.4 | 12.7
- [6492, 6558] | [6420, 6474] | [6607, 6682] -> 0.045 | 12.9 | 12.5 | 12.7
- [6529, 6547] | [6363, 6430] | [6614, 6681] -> 0.034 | 13.1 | 12.5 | 12.8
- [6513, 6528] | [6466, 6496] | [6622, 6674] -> 0.061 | 12.8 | 12.5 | 12.7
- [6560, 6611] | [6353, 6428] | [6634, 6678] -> 0.067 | 13.1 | 12.4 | 12.6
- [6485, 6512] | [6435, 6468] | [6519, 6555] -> 0.005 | 12.9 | 12.1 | 12.5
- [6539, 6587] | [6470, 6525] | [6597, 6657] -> 0.094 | 12.6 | 12.5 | 12.6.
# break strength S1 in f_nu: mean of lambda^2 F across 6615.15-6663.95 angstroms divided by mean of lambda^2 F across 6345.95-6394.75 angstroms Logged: 1.0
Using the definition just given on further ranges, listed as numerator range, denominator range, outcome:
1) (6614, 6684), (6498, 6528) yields 1.06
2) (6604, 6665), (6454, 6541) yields 1.03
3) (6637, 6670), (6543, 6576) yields 1.13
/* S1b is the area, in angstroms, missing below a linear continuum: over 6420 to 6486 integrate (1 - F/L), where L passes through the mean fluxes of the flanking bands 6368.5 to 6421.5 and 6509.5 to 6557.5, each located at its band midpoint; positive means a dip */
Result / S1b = -1.03 angstroms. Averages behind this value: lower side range 13.1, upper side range 12.2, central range 12.9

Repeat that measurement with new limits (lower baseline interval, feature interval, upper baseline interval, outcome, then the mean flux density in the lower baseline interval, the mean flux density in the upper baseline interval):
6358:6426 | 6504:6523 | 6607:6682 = 0.9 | 13.1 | 12.5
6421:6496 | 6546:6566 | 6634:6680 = 2.8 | 12.8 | 12.4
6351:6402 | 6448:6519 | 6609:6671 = 1.0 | 13.2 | 12.5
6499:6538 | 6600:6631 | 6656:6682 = -0.3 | 12.3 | 12.5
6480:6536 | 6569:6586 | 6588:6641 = 1.1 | 12.4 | 12.7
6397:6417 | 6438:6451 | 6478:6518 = -0.2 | 12.9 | 12.5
